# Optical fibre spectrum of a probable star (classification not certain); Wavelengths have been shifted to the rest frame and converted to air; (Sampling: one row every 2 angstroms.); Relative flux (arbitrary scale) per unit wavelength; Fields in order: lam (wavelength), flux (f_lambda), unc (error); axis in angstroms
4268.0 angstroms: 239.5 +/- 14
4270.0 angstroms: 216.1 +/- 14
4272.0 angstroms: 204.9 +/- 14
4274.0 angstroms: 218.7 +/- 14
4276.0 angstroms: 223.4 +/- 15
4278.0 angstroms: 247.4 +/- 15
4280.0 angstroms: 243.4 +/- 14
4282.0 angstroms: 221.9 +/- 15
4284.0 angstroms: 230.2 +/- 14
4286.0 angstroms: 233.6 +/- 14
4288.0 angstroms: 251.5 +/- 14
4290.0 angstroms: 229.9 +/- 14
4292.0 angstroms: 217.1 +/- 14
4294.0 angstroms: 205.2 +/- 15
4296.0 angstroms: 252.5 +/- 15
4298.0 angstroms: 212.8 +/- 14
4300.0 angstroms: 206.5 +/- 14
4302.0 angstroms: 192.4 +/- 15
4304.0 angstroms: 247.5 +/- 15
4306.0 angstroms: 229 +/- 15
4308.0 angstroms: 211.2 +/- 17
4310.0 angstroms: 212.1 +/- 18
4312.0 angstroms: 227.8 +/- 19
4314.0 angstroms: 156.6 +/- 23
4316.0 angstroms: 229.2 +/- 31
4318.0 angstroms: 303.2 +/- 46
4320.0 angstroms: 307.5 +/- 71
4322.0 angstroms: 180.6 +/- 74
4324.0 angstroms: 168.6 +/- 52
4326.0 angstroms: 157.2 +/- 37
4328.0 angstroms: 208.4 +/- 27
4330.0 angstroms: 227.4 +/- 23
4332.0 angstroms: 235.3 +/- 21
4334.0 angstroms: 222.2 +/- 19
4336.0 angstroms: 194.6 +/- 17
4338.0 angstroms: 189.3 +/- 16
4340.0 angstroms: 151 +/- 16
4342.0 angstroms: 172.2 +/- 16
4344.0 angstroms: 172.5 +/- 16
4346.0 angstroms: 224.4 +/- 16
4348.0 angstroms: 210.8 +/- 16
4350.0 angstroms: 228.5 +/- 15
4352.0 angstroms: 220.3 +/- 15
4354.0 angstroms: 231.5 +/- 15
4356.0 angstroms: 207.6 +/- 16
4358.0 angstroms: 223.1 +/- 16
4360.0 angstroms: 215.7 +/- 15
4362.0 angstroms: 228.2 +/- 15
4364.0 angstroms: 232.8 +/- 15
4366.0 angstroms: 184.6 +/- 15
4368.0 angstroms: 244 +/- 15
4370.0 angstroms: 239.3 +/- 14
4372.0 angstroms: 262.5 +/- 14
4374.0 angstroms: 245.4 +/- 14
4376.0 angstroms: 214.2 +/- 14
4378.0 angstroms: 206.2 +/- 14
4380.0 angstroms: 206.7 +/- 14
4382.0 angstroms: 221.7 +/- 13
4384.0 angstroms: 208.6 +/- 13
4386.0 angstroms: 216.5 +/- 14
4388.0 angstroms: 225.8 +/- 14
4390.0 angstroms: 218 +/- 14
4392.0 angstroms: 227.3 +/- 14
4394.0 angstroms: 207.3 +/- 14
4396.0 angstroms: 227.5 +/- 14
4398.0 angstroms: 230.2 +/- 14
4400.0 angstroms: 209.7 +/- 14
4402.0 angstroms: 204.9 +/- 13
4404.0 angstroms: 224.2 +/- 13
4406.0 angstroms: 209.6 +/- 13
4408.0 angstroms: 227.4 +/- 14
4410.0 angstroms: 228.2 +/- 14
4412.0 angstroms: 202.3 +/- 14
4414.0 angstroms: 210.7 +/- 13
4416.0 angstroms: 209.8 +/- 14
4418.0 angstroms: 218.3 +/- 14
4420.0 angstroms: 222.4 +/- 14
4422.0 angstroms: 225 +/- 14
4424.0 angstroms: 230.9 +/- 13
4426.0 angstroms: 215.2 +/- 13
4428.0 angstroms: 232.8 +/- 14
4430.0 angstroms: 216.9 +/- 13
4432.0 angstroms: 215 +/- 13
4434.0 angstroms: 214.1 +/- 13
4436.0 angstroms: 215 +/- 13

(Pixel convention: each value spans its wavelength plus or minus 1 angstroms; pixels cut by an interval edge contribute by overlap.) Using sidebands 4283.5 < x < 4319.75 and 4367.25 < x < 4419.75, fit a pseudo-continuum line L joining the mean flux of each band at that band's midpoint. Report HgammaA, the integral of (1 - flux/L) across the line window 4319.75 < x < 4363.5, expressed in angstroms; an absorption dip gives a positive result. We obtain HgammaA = 3.4 angstroms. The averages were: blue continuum 227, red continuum 221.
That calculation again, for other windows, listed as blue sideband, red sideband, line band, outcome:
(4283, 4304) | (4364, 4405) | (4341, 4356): 0.95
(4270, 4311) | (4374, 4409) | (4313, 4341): 1.59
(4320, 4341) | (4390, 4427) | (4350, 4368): -1.23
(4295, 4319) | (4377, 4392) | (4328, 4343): 1.43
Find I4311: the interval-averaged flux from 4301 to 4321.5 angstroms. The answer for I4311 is 230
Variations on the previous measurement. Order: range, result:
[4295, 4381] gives 216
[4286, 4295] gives 227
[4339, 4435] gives 217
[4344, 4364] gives 219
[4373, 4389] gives 218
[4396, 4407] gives 217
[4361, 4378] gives 230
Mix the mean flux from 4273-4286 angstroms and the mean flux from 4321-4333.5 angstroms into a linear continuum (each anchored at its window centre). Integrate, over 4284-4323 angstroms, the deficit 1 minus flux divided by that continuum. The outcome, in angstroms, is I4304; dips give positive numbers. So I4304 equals -2.4 angstroms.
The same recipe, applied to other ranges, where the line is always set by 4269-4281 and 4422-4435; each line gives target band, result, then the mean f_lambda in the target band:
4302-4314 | 0.4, 217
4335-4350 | 2.2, 191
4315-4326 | -0.3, 230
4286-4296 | -0.2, 229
